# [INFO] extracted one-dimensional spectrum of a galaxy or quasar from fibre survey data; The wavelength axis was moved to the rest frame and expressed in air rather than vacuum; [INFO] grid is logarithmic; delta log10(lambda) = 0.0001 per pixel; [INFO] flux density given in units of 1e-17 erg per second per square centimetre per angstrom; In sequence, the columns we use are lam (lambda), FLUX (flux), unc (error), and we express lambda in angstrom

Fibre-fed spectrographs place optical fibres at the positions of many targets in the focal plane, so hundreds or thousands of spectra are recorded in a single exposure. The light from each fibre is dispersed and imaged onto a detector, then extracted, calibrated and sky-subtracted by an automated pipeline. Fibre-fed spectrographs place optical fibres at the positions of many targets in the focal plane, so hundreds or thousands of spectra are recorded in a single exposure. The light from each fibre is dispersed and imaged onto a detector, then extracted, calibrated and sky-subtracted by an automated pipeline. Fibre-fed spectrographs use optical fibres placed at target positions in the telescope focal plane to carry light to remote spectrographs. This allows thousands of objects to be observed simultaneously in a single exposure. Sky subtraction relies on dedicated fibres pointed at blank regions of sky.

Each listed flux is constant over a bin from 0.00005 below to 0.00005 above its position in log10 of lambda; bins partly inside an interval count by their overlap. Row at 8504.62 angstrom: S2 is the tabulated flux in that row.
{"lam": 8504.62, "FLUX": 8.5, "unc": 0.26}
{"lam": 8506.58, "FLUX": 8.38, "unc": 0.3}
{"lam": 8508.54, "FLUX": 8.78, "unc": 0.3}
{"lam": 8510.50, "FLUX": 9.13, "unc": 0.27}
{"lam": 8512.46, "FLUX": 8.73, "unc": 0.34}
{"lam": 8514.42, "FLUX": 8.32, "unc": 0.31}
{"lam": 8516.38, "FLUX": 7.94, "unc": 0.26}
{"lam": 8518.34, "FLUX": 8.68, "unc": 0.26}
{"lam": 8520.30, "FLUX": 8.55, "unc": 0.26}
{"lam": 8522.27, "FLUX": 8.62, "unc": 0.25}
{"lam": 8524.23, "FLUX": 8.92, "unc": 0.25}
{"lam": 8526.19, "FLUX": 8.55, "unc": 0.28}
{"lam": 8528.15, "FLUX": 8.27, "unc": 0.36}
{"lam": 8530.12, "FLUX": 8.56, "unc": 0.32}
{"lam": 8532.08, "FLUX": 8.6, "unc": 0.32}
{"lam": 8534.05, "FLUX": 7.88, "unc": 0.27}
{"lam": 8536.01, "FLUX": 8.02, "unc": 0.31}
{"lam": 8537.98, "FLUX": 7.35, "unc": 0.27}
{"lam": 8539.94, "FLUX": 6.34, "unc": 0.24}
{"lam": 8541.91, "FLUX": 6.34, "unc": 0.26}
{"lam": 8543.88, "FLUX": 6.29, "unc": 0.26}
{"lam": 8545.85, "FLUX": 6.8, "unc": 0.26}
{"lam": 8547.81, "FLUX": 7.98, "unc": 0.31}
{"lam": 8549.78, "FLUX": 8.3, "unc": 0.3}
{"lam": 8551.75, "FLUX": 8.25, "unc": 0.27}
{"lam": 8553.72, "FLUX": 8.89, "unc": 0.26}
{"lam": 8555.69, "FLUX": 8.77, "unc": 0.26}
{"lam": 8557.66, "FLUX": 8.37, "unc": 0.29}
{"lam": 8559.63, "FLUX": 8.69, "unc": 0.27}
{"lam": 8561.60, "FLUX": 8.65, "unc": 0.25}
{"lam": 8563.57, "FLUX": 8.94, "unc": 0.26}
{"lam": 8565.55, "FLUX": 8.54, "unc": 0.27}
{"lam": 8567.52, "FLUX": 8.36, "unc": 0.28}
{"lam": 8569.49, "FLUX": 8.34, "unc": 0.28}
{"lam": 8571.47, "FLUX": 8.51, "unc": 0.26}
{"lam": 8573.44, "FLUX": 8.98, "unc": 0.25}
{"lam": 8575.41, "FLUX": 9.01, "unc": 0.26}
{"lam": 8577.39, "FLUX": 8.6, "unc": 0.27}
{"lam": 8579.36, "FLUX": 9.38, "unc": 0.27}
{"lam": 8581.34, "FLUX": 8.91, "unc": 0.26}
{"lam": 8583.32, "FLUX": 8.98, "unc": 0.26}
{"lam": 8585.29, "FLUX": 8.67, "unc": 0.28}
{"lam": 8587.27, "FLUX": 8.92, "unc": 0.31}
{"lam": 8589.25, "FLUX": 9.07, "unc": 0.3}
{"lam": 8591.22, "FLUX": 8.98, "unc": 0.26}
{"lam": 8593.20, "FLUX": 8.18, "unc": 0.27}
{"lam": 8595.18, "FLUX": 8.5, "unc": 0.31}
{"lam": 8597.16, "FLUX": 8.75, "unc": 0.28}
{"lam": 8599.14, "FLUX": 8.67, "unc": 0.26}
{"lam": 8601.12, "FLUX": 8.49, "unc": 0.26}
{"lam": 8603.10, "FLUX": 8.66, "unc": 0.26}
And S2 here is 8.5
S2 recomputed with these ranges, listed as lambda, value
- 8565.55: 8.54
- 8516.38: 7.94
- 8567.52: 8.36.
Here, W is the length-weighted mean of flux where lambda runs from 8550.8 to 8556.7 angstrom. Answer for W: 8.64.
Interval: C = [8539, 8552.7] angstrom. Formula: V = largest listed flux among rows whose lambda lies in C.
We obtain 8.3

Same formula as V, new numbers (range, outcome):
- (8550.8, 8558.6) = 8.89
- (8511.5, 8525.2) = 8.92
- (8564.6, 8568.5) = 8.54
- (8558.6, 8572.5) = 8.94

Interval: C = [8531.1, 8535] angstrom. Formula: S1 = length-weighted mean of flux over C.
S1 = 8.24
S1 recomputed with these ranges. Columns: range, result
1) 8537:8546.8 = 6.62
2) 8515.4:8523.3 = 8.45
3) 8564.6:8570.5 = 8.41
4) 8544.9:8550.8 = 7.71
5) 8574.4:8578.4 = 8.82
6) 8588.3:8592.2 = 9.04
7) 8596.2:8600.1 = 8.71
